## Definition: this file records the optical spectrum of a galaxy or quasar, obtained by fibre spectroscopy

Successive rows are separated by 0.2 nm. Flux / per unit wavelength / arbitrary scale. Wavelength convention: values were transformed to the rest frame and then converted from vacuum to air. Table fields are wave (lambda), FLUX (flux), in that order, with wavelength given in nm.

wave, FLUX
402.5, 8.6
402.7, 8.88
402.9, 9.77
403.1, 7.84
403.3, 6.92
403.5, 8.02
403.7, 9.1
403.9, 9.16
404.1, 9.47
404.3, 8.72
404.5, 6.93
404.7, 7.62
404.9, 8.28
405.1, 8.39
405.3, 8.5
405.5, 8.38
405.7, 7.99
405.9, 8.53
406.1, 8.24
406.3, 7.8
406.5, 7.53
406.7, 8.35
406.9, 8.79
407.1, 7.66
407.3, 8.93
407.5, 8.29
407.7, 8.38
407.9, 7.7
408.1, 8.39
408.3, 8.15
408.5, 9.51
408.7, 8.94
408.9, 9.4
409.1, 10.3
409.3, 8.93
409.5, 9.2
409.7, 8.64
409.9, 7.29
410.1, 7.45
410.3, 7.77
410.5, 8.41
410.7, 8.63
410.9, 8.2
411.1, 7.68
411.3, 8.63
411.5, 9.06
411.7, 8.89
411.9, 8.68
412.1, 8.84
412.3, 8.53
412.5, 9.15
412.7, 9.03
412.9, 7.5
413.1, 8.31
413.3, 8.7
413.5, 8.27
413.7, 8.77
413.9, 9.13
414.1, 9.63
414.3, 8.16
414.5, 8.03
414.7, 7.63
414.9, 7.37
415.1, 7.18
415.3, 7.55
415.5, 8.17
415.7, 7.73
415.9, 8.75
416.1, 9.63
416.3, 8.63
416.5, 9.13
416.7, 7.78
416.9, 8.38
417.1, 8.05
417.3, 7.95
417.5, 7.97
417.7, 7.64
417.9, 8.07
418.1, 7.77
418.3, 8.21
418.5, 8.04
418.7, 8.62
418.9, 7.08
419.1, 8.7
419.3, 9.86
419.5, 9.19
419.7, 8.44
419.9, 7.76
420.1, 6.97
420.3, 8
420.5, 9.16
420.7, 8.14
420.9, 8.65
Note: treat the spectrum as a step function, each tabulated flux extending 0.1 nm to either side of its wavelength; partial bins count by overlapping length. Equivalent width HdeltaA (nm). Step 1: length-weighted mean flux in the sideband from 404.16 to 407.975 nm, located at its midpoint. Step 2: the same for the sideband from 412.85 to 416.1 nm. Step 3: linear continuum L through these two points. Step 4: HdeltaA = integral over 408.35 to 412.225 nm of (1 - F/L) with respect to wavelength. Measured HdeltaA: -0.21 nm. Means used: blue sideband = 8.18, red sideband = 8.24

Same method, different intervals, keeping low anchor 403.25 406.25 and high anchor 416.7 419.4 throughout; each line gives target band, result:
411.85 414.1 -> -0.12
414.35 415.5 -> 0.08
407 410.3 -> -0.12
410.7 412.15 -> -0.06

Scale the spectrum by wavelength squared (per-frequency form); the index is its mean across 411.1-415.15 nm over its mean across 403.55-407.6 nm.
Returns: 1.06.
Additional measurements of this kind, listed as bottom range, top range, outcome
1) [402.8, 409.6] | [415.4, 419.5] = 1.04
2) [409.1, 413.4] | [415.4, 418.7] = 1.00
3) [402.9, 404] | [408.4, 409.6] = 1.15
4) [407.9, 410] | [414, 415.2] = 0.93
